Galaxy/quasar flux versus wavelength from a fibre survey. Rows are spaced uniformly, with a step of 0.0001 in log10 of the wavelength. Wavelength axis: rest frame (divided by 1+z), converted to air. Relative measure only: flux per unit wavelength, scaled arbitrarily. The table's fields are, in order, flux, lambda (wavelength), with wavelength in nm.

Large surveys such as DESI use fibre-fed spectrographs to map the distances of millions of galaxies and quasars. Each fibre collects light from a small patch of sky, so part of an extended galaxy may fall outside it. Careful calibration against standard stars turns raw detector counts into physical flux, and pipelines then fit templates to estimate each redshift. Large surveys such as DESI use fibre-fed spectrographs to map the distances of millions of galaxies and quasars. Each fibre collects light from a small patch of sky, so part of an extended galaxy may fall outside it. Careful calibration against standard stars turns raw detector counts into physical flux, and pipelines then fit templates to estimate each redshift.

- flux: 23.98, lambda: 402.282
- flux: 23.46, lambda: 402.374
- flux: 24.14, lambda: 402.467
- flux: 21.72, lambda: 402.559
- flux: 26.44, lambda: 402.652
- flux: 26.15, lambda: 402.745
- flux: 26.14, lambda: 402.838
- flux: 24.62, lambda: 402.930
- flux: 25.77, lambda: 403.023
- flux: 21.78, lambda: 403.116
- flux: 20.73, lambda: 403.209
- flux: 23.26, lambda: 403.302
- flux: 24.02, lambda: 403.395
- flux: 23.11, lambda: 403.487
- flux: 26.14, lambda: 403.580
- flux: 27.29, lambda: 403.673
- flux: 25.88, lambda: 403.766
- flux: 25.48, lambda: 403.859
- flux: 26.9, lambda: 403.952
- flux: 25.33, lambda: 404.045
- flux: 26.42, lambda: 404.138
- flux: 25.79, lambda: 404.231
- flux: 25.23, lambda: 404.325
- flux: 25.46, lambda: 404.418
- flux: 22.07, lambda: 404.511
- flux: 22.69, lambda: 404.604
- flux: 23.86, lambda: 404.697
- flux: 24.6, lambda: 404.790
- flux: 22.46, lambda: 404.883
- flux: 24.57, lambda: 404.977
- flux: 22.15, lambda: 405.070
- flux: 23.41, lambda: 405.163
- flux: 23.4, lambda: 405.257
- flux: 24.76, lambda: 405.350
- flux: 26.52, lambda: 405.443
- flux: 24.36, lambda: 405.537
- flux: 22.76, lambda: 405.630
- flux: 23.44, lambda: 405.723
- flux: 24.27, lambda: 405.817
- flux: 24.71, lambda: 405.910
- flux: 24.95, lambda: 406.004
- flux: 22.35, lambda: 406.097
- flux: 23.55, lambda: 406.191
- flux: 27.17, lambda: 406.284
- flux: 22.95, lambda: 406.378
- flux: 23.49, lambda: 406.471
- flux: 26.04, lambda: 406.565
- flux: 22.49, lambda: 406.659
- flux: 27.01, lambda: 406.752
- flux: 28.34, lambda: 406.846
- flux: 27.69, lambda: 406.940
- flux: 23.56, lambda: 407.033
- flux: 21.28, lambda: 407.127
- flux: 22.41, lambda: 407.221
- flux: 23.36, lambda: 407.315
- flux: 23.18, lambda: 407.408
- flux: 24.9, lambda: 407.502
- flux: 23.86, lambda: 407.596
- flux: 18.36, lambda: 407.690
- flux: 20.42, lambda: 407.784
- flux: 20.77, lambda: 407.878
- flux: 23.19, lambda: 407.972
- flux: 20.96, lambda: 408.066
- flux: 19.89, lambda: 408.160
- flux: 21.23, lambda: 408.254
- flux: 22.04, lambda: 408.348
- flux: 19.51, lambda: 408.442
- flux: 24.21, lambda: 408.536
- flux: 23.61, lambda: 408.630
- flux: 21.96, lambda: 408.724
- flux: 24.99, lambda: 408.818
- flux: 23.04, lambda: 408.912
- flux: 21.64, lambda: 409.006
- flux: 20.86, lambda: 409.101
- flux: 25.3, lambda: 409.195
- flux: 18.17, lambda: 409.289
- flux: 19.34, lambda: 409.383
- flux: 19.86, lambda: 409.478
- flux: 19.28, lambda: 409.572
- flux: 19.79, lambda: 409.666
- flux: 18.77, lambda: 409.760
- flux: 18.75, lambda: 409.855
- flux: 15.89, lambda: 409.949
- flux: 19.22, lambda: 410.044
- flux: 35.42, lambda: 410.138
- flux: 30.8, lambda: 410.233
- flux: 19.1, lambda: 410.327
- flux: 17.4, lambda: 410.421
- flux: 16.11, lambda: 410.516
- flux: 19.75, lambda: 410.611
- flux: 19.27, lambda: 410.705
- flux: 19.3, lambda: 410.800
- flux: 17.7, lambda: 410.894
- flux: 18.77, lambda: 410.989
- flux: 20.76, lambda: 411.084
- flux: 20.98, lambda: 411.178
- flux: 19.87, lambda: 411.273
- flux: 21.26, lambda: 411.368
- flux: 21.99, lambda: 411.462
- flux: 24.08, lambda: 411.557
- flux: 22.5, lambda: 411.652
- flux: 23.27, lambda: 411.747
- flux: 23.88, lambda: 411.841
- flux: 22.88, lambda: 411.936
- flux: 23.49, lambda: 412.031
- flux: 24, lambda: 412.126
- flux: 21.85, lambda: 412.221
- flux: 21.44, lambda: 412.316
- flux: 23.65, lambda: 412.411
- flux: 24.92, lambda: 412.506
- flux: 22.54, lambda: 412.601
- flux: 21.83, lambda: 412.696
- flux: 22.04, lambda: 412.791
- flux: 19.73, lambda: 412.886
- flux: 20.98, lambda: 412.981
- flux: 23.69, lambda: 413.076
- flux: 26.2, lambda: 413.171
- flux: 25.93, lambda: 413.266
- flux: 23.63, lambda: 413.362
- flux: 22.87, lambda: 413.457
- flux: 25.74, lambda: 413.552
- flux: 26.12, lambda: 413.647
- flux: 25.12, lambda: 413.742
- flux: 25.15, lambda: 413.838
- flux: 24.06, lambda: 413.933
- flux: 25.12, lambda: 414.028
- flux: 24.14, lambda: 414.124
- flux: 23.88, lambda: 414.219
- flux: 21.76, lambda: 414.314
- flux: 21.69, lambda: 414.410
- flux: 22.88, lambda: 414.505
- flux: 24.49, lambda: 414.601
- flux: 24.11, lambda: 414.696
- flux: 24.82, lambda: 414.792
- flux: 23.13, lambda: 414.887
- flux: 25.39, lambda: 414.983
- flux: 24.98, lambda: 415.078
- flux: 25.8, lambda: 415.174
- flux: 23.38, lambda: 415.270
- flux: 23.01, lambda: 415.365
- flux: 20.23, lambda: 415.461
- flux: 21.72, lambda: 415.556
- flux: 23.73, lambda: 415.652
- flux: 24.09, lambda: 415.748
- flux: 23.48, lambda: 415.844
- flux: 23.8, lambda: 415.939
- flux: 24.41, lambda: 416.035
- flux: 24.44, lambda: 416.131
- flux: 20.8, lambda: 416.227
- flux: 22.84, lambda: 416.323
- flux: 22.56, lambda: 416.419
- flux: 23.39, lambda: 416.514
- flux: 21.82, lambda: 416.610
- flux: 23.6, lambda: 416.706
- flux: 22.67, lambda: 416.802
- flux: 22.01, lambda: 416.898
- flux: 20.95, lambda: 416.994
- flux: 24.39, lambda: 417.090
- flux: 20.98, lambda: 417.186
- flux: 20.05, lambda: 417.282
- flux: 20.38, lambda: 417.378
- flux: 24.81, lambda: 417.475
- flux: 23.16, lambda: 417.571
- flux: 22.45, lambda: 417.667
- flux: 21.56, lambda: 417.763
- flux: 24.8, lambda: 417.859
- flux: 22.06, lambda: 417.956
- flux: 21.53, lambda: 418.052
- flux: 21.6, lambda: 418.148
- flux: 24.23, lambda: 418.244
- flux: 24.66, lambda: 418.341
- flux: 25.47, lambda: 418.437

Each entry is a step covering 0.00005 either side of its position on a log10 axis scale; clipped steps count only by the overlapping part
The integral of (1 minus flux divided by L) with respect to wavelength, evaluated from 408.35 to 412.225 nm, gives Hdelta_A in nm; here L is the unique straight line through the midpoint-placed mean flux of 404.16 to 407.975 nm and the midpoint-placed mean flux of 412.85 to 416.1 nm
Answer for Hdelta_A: 0.39 nm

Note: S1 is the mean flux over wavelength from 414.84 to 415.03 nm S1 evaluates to 24.2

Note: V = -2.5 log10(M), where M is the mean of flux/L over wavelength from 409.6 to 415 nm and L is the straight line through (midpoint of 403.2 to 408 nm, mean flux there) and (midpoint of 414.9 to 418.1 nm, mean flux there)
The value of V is 0.04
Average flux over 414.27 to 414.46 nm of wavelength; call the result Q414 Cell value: 21.7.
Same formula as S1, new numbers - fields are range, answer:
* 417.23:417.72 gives 22.1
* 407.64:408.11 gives 20.7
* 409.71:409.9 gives 18.7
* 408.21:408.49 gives 20.9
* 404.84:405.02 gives 23.4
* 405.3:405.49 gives 25.6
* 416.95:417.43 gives 21.3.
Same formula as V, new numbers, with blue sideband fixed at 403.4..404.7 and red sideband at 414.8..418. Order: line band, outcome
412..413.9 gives 0.001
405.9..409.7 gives 0.082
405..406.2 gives 0.042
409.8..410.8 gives 0.144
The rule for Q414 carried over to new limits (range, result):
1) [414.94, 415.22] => 25.4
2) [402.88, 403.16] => 24.1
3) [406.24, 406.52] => 24.5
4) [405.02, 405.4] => 23.5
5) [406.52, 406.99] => 26.3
